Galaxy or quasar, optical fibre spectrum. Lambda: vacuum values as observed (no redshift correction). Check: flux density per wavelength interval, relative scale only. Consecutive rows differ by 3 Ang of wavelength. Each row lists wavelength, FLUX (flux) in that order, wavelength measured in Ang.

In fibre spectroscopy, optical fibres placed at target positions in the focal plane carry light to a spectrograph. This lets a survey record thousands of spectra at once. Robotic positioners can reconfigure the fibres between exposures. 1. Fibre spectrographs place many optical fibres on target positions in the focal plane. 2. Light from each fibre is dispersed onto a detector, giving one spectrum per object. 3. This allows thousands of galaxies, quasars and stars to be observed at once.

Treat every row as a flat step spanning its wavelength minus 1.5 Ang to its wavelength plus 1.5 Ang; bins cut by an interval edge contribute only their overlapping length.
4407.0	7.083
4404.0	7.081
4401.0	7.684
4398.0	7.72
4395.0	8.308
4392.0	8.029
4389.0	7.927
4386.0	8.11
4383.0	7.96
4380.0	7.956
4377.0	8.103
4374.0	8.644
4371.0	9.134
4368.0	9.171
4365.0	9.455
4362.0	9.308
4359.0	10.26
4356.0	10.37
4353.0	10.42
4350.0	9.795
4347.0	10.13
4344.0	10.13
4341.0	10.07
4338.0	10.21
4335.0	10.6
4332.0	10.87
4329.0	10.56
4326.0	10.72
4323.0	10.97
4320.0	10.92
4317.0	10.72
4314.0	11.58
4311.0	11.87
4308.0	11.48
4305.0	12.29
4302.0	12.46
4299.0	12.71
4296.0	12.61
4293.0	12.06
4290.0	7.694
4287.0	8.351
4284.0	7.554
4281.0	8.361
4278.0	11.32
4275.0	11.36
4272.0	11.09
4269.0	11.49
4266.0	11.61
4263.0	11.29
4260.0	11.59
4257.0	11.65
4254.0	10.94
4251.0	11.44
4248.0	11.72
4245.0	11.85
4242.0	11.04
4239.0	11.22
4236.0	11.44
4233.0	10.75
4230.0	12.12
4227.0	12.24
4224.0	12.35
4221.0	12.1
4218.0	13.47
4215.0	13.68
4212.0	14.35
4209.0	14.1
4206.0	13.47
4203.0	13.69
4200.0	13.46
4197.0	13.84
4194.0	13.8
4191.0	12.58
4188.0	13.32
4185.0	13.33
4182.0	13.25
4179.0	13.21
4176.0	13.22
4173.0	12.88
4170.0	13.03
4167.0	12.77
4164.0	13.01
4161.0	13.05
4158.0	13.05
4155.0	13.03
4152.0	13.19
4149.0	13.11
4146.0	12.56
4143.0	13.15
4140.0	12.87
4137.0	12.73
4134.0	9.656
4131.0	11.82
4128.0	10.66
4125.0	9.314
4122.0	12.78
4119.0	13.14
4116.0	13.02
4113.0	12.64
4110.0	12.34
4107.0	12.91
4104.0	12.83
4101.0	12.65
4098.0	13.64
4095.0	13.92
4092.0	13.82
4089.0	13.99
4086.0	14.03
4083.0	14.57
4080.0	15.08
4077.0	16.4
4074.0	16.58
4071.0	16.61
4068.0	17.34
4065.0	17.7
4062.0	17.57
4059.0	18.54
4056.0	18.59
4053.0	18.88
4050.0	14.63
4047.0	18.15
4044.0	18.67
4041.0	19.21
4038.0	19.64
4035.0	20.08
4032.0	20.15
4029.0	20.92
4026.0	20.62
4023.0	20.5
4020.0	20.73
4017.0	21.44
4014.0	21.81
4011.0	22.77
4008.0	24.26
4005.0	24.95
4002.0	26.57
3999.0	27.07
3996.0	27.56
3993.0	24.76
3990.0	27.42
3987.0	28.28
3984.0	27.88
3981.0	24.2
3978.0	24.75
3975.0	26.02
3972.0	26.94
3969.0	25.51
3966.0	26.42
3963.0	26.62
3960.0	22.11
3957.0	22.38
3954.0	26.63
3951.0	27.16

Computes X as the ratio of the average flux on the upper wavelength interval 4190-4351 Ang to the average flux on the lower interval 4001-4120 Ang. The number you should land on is 0.66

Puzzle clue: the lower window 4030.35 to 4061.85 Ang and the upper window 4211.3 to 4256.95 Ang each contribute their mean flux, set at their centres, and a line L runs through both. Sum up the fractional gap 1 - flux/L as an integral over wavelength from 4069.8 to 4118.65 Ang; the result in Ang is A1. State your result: 8.4 Ang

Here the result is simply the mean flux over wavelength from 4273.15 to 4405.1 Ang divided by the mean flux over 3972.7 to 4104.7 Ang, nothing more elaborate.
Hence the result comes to 0.5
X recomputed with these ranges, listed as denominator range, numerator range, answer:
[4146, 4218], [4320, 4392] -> 0.72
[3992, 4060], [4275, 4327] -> 0.51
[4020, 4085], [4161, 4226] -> 0.73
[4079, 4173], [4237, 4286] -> 0.85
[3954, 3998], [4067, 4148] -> 0.52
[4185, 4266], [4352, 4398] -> 0.71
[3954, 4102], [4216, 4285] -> 0.55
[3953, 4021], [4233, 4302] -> 0.44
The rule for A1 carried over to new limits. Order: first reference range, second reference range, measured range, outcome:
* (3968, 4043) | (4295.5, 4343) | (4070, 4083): 3.07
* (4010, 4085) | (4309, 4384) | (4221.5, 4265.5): 4.82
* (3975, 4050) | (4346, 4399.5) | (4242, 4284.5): 6.95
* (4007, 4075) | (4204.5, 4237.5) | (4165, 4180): 1.55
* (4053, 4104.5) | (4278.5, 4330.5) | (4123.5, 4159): 5.49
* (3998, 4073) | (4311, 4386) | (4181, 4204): 2.51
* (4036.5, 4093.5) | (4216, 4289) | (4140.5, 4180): 2.66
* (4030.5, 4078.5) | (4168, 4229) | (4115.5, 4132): 4.23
